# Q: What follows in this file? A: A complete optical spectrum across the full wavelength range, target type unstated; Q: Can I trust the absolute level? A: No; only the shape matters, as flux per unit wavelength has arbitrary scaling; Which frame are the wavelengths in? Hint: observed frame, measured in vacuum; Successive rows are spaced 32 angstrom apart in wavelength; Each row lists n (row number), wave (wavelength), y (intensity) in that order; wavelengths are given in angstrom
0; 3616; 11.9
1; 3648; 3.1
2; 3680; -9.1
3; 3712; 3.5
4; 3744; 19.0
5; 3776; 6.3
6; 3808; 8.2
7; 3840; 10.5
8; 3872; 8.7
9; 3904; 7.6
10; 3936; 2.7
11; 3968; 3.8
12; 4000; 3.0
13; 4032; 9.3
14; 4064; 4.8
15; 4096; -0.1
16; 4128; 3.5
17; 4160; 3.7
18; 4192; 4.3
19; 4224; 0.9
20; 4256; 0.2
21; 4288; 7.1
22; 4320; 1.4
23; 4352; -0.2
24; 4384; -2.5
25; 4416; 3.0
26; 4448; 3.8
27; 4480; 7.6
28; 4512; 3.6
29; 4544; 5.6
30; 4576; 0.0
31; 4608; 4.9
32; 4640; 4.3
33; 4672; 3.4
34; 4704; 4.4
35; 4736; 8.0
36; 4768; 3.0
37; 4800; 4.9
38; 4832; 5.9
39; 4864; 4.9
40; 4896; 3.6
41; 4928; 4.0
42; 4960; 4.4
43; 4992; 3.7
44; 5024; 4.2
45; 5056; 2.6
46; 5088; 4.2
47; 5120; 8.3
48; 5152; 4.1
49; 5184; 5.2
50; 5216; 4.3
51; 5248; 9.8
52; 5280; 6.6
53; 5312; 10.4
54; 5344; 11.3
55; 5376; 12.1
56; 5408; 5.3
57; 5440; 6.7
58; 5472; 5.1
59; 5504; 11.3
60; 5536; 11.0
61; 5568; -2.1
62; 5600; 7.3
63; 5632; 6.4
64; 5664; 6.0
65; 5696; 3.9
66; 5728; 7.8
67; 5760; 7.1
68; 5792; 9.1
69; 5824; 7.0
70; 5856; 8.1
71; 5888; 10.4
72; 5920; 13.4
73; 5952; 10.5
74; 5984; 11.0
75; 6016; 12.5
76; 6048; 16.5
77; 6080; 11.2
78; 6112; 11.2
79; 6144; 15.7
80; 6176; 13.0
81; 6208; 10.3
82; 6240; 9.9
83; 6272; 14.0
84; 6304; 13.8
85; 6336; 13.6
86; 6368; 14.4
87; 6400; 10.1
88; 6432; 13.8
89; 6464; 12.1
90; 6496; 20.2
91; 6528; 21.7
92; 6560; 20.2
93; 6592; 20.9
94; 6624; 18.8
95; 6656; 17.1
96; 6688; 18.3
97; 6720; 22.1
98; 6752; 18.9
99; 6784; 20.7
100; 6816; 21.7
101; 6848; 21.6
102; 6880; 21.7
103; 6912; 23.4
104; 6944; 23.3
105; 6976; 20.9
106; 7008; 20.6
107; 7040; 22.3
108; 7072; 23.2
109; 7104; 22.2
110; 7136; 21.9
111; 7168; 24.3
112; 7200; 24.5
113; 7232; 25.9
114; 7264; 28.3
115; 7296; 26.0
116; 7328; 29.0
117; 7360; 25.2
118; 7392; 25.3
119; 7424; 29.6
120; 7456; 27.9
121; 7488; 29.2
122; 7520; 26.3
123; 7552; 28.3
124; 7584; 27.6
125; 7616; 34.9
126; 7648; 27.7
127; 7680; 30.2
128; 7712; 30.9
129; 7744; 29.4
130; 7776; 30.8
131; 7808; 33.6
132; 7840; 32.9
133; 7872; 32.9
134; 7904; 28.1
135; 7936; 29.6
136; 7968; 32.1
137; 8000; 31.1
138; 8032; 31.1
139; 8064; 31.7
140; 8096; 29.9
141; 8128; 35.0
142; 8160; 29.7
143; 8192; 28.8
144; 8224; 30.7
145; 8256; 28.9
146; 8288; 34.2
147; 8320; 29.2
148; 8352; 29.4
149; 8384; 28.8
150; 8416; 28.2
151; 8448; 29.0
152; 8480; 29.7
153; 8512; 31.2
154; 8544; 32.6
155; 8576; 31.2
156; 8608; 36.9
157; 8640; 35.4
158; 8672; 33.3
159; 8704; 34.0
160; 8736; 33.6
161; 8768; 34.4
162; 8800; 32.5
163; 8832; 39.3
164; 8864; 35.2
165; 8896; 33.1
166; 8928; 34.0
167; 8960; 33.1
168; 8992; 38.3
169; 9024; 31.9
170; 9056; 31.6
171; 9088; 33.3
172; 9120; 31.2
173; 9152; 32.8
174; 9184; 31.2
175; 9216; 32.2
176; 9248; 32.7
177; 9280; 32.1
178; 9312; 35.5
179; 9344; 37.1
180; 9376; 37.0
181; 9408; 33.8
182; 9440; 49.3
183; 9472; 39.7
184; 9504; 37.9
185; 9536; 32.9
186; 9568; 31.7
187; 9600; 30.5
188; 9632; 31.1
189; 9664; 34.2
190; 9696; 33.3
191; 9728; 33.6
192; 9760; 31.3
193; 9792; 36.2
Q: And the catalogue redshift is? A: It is 0.62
